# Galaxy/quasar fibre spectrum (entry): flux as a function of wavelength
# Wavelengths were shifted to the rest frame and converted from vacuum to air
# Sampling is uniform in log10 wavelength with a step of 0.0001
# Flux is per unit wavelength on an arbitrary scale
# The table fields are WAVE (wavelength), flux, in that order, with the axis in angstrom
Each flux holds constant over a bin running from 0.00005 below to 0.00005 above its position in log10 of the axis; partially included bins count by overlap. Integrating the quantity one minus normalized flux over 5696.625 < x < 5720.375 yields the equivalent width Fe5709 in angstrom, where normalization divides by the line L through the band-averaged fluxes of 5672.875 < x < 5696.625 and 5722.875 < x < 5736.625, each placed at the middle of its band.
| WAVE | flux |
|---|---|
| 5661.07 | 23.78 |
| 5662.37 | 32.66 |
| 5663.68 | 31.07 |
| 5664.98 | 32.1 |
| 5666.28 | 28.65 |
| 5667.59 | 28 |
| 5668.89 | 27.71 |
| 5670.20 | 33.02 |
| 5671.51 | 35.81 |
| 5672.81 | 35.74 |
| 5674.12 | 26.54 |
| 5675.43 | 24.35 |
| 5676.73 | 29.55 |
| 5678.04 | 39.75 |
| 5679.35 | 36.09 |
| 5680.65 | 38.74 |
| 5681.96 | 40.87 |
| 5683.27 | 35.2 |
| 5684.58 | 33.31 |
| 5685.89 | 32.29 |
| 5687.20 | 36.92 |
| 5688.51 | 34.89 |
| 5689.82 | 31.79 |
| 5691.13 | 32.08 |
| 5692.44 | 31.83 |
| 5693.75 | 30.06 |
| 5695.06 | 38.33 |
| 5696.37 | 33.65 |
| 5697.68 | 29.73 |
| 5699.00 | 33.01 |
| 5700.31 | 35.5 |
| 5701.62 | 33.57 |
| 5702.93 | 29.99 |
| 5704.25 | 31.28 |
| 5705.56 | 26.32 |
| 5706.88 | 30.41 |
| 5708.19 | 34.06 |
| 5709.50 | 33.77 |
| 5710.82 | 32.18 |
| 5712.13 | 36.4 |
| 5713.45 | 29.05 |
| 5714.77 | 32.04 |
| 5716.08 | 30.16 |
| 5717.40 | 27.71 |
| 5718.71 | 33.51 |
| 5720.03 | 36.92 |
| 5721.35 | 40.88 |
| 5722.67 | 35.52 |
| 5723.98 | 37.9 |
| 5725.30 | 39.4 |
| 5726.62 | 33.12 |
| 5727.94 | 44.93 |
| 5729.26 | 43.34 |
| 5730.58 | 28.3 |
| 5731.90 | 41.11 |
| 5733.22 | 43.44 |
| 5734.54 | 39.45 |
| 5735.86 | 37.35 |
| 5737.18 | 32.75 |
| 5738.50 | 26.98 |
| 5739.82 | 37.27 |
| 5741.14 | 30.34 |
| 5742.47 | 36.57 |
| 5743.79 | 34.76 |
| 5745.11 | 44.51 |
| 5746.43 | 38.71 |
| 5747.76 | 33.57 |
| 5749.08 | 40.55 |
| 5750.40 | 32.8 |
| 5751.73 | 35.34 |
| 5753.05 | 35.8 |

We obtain 2.9 angstrom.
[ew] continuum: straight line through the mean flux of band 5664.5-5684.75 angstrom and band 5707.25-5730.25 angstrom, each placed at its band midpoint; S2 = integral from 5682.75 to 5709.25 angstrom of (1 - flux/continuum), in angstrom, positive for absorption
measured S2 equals 1.0 angstrom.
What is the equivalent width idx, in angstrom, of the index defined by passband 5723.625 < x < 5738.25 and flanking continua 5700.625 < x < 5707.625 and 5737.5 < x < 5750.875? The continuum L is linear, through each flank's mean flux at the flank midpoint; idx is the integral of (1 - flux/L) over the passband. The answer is -1.7 angstrom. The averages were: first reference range 30.6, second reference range 35.6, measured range 38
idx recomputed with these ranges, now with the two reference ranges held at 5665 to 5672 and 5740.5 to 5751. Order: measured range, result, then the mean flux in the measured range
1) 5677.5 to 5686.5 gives -1.4 angstrom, 36.6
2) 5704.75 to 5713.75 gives 0.5 angstrom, 31.8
